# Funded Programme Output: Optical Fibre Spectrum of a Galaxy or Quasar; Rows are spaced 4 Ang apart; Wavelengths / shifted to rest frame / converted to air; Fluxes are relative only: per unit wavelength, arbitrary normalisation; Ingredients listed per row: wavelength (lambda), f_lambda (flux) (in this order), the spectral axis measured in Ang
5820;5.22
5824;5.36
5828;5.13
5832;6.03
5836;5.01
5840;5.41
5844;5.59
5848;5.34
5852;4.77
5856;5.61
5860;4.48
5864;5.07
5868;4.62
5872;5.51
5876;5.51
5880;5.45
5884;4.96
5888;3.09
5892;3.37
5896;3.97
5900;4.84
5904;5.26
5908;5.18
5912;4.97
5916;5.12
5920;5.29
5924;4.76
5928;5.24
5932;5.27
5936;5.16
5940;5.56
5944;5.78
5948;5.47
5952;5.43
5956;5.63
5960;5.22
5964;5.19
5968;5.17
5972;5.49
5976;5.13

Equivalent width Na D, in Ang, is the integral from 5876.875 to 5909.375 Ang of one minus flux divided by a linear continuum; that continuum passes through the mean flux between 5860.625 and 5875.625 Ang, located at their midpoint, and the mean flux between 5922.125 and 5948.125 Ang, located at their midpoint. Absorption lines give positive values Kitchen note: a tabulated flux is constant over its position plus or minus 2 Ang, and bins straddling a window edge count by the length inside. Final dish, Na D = 3.9 Ang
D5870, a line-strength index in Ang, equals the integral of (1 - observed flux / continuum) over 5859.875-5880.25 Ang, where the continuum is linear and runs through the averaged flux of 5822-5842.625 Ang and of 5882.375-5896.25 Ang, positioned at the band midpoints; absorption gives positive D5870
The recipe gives -3.8 Ang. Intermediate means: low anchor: 5.39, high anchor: 3.8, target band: 5.13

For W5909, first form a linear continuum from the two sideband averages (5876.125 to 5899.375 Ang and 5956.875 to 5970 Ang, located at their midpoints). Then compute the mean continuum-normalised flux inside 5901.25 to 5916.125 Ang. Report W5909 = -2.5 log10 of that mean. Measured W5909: -0.12 mag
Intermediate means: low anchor 4.32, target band 5.12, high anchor 5.23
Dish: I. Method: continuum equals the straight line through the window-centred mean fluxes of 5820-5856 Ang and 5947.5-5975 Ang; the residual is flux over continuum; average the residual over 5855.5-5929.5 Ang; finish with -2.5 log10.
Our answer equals 0.108 mag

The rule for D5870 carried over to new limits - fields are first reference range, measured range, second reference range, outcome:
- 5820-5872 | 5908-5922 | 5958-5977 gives 0.3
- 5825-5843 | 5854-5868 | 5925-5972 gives 1.0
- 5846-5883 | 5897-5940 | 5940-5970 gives 1.7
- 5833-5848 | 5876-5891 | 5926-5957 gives 2.3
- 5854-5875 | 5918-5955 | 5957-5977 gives -0.9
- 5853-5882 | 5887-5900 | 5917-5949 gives 3.7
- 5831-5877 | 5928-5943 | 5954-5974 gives -0.1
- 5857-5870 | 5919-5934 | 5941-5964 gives 0.4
